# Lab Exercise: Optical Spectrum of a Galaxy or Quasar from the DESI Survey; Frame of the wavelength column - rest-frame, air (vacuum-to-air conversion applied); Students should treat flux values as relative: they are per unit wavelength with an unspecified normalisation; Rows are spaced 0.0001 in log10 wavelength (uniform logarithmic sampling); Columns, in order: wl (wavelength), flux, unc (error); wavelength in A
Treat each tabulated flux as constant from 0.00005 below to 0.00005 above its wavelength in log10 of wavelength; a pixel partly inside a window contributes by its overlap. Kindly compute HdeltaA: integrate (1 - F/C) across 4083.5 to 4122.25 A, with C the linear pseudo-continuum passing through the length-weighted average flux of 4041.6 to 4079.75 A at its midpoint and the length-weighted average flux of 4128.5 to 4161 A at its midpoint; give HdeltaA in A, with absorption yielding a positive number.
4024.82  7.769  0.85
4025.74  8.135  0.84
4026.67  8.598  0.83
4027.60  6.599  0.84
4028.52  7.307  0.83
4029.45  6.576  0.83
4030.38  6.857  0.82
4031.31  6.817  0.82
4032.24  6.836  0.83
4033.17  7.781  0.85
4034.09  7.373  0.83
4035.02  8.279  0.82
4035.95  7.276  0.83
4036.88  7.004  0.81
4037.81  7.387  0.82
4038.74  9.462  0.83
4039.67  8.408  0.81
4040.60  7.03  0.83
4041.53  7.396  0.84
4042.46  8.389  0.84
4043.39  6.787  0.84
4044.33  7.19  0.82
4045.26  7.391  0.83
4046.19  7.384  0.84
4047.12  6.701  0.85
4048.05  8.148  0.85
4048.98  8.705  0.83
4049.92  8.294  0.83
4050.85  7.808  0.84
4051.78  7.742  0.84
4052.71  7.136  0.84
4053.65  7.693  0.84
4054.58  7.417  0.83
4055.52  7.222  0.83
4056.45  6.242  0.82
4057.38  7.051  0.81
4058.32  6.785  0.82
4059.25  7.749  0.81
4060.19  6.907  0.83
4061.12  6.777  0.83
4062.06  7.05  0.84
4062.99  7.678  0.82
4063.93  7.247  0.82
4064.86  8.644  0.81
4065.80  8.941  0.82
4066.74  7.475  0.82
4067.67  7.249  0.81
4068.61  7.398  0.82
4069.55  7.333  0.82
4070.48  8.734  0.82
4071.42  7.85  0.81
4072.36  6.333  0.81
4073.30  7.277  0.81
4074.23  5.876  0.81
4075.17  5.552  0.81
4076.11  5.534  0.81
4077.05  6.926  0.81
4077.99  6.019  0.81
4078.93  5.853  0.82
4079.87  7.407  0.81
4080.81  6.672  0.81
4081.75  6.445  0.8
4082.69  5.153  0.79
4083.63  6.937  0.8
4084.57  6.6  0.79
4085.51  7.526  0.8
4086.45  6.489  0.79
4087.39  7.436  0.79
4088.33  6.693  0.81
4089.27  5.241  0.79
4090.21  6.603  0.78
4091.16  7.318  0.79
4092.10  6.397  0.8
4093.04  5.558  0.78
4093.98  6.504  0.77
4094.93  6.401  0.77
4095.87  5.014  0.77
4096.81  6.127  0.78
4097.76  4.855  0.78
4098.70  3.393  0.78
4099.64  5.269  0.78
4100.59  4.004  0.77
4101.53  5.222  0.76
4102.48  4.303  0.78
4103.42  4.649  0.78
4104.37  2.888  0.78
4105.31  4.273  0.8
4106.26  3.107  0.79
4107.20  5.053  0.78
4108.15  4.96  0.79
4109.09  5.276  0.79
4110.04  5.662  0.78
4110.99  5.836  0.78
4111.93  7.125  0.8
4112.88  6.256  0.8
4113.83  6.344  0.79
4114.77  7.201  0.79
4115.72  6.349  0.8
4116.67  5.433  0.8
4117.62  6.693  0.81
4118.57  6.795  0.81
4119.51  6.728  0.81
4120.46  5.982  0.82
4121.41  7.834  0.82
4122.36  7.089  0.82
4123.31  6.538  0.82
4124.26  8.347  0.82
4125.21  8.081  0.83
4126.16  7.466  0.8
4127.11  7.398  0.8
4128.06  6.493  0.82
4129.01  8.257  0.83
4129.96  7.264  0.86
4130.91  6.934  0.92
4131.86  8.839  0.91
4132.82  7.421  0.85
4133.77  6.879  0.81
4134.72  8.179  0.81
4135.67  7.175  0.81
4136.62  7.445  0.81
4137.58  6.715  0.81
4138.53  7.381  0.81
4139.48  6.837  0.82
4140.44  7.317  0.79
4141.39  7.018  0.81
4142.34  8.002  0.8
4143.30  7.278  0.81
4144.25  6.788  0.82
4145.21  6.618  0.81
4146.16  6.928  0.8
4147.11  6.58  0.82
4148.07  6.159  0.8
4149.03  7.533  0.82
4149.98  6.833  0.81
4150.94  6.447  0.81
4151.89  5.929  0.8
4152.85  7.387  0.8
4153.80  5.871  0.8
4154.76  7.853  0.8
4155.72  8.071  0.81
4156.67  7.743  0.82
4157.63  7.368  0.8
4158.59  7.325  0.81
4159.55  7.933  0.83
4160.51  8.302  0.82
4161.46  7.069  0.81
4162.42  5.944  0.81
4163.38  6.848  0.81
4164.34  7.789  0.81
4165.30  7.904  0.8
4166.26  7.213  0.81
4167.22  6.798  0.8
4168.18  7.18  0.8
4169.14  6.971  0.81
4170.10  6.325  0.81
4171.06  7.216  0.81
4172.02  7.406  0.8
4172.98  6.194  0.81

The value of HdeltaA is 7.70 A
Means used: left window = 7.26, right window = 7.25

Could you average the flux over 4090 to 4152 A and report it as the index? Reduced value 6.39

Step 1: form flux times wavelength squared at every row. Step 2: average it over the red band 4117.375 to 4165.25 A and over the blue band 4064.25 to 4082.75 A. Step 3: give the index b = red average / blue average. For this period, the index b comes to 1.07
